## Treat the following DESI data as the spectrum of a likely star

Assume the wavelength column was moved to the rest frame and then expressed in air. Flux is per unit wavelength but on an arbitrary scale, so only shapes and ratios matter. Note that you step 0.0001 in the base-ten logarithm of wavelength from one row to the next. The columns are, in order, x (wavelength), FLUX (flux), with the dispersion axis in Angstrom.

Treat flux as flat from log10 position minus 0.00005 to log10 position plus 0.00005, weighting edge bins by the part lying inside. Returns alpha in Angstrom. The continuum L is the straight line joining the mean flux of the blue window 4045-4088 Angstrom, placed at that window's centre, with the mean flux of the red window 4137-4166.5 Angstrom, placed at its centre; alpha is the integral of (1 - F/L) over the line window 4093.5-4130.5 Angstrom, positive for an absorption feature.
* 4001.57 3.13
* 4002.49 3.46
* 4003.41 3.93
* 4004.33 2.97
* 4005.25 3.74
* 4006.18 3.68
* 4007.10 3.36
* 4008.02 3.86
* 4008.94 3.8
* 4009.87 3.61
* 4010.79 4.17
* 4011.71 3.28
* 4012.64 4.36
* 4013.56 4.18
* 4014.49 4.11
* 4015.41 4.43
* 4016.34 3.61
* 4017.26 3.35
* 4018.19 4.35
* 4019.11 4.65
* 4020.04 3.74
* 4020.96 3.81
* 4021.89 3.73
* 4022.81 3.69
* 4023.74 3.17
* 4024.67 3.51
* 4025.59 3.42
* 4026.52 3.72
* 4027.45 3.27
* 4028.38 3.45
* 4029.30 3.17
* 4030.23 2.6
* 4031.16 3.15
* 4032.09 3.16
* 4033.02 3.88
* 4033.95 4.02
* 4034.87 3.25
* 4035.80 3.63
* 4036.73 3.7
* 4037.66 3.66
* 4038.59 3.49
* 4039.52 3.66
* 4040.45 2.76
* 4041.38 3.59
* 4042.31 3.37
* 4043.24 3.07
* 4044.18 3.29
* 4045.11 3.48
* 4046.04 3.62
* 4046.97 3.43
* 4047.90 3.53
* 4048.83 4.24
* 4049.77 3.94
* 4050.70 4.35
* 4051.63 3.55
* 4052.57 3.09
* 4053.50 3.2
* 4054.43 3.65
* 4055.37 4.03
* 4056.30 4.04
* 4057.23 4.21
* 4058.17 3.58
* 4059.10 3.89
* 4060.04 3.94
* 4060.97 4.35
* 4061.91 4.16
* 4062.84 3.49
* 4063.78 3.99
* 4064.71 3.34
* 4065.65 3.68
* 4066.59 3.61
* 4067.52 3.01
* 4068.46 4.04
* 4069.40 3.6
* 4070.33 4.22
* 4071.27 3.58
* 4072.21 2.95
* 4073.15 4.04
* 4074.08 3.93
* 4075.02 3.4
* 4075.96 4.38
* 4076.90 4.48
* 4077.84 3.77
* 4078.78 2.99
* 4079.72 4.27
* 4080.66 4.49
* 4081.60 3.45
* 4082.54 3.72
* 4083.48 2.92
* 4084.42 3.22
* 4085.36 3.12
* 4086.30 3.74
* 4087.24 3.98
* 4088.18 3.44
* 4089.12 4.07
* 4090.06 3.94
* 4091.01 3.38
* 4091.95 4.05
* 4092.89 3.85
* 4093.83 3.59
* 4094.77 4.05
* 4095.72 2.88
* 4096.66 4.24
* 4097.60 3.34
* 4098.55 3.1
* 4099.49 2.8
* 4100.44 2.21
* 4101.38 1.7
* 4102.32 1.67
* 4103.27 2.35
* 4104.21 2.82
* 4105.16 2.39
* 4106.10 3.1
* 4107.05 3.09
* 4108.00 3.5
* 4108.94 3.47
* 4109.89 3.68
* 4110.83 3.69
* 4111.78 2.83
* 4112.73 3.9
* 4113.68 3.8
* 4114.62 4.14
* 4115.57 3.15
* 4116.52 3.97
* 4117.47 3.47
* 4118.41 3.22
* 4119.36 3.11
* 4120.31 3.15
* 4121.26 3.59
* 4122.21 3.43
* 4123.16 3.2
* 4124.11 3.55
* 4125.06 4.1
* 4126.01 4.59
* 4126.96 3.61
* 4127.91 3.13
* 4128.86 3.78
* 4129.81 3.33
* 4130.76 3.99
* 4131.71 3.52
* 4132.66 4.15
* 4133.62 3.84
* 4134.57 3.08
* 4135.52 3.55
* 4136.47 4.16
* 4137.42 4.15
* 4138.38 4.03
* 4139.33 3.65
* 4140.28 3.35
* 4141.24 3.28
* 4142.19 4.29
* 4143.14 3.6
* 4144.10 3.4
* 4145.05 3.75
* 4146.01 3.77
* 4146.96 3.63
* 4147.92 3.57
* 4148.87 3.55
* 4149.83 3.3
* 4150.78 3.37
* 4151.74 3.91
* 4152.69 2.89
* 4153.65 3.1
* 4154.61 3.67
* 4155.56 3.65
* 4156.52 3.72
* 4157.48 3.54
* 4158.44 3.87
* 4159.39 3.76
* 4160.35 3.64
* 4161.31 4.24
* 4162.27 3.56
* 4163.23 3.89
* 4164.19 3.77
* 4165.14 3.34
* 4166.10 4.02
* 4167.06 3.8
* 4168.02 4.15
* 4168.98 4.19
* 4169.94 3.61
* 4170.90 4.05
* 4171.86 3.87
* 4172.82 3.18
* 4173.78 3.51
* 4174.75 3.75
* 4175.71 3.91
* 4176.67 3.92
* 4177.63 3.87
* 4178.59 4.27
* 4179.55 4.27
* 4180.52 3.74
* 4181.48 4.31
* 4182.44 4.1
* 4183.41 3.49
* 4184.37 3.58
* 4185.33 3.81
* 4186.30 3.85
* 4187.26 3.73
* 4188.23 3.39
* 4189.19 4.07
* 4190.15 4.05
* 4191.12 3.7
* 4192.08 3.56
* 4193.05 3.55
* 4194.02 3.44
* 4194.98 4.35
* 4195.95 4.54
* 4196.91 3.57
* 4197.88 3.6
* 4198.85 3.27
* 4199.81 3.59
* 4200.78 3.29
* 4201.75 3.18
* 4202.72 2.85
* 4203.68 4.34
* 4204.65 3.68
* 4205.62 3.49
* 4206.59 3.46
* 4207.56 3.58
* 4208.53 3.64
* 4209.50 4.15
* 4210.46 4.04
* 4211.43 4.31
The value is 3.9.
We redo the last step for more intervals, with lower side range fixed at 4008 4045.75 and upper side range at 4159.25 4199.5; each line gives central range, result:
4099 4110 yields 3.0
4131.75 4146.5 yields 0.1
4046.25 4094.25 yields -1.0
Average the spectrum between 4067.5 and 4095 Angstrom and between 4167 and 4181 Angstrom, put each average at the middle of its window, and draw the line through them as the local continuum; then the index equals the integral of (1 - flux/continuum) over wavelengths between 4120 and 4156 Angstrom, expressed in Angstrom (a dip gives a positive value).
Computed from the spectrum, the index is 1.8 Angstrom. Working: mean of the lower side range 3.73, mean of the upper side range 3.87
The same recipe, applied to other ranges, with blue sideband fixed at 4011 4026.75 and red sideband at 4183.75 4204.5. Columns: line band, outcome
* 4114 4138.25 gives 0.6 Angstrom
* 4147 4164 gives 0.5 Angstrom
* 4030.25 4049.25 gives 1.7 Angstrom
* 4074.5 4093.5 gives 0.2 Angstrom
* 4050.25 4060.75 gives 0.0 Angstrom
